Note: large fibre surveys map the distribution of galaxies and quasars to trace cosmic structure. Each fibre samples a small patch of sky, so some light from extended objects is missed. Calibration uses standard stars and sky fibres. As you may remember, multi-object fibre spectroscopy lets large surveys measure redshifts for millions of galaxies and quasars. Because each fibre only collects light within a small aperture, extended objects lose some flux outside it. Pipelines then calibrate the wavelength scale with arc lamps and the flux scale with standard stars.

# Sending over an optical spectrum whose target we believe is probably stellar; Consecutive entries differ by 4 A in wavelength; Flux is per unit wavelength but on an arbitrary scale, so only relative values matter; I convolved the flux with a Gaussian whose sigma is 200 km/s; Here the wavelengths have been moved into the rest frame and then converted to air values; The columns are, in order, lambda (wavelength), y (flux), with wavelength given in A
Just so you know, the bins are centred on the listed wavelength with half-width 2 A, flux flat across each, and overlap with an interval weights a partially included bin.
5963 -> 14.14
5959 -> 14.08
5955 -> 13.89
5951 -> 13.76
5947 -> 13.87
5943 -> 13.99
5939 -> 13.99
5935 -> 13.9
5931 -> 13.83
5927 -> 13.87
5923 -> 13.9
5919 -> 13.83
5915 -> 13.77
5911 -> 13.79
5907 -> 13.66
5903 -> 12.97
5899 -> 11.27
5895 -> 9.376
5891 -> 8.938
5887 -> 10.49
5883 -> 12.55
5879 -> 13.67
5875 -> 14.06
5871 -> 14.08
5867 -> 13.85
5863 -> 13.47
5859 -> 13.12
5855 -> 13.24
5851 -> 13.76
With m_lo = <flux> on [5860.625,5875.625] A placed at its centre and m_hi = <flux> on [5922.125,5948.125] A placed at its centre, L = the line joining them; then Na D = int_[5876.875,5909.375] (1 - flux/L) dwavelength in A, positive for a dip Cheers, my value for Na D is 5.2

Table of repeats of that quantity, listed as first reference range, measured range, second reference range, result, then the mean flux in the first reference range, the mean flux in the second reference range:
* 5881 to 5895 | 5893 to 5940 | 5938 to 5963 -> -4.2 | 10.5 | 13.9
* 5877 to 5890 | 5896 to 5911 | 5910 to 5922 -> 0.6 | 12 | 13.8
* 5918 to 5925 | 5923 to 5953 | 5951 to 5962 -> 0.1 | 13.9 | 14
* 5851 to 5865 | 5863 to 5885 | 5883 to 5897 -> -3.7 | 13.3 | 10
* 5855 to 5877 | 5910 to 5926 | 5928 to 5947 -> 0.0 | 13.7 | 13.9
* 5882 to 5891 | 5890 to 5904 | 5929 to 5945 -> 1.1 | 10.8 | 13.9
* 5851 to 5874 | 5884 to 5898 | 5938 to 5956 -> 3.8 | 13.6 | 13.9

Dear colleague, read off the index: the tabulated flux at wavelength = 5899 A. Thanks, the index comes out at 11.27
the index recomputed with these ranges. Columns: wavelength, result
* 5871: 14.08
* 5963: 14.14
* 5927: 13.87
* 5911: 13.79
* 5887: 10.49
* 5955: 13.89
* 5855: 13.24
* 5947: 13.87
